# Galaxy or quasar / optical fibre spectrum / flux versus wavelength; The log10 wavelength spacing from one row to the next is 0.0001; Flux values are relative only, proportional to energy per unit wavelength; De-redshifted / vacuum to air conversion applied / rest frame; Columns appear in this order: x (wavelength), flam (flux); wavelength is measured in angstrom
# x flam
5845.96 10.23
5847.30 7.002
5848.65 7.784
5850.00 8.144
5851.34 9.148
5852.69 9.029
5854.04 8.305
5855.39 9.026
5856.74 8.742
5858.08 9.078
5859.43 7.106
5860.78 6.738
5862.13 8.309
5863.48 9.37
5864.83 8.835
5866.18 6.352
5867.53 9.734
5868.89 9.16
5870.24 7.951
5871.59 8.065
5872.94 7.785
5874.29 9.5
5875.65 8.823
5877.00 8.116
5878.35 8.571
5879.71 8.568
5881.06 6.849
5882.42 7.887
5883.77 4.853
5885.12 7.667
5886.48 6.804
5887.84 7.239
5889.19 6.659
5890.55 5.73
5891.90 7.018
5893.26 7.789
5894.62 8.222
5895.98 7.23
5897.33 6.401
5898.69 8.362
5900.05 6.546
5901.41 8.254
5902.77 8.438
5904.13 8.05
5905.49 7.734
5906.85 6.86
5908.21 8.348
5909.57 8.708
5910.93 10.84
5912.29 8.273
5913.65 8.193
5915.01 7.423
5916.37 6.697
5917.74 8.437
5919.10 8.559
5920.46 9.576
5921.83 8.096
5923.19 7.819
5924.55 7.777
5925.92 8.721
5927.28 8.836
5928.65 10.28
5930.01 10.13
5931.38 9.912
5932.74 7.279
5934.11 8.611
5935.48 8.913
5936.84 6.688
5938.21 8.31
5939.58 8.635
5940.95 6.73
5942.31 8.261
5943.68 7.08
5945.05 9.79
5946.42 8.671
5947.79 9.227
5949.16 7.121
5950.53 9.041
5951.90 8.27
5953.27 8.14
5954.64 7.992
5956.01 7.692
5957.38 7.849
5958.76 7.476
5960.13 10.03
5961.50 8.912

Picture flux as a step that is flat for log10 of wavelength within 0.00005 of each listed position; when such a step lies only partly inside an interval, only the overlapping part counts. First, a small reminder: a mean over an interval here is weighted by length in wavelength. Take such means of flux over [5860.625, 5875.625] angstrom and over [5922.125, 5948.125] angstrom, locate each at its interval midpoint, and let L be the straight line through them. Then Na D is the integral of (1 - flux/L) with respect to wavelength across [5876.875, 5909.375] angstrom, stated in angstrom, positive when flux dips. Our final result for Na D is 3.9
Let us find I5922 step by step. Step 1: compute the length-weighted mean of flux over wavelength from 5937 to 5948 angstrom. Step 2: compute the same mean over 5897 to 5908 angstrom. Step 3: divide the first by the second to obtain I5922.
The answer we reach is 1.1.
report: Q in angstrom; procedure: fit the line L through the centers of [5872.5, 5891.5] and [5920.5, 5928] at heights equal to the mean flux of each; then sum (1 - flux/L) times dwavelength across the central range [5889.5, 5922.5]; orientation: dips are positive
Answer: 0.4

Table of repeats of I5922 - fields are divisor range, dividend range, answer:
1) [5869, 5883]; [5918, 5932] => 1.08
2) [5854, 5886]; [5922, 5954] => 1.04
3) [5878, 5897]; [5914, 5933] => 1.19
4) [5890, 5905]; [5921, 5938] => 1.15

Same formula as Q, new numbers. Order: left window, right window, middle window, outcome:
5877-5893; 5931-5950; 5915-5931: -1.47 angstrom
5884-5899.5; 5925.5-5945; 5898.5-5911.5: -1.10 angstrom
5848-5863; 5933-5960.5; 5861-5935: 1.68 angstrom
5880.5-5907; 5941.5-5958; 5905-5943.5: -2.87 angstrom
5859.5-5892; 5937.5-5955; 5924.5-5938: -0.98 angstrom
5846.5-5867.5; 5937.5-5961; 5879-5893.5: 2.24 angstrom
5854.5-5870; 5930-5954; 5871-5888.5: 1.31 angstrom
